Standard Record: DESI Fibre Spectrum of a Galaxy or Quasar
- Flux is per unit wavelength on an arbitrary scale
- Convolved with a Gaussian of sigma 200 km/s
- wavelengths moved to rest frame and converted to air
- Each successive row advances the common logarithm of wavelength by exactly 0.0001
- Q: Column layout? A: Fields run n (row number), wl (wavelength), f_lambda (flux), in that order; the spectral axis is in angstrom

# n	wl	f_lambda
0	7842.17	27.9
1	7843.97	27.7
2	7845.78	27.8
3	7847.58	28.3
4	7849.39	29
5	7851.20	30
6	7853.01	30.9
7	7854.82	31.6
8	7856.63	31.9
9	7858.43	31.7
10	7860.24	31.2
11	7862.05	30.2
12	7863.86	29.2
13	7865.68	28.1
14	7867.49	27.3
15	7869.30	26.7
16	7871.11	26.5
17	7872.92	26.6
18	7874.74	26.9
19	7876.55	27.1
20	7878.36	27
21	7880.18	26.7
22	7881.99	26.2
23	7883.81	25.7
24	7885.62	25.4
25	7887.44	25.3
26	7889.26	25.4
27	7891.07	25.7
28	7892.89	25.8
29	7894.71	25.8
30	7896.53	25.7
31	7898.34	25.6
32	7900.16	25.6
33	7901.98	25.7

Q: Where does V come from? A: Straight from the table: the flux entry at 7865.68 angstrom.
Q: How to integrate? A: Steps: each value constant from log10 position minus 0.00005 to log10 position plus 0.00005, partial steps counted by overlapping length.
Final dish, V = 28.1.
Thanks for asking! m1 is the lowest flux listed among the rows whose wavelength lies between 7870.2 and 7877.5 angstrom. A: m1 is 26.5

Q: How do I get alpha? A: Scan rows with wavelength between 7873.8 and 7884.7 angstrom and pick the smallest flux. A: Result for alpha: 25.7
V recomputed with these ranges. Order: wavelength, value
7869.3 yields 26.7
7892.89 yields 25.8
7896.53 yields 25.7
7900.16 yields 25.6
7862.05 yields 30.2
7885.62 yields 25.4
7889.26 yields 25.4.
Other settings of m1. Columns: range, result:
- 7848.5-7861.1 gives 29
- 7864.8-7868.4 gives 27.3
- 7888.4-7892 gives 25.4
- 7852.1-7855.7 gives 30.9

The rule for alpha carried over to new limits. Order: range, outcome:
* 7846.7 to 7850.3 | 28.3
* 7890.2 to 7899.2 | 25.6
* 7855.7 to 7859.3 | 31.7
